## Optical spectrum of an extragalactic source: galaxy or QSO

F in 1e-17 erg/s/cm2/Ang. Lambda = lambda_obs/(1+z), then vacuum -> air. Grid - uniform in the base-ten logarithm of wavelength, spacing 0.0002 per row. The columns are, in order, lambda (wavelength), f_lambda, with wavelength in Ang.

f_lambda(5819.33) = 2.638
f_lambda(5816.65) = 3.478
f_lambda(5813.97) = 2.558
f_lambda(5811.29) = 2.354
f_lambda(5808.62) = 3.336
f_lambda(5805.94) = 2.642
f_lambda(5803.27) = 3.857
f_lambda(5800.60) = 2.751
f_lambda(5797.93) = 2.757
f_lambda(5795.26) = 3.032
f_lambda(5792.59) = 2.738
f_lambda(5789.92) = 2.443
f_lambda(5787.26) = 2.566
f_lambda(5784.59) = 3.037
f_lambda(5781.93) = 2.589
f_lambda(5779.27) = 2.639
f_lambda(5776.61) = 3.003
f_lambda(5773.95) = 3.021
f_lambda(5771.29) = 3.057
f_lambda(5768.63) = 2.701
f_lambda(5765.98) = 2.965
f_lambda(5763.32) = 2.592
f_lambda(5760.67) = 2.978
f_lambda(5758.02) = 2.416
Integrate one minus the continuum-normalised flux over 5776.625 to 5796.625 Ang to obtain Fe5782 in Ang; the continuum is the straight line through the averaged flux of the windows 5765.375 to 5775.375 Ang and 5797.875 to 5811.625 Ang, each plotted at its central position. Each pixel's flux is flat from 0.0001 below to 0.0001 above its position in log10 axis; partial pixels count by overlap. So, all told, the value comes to 1.6 Ang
